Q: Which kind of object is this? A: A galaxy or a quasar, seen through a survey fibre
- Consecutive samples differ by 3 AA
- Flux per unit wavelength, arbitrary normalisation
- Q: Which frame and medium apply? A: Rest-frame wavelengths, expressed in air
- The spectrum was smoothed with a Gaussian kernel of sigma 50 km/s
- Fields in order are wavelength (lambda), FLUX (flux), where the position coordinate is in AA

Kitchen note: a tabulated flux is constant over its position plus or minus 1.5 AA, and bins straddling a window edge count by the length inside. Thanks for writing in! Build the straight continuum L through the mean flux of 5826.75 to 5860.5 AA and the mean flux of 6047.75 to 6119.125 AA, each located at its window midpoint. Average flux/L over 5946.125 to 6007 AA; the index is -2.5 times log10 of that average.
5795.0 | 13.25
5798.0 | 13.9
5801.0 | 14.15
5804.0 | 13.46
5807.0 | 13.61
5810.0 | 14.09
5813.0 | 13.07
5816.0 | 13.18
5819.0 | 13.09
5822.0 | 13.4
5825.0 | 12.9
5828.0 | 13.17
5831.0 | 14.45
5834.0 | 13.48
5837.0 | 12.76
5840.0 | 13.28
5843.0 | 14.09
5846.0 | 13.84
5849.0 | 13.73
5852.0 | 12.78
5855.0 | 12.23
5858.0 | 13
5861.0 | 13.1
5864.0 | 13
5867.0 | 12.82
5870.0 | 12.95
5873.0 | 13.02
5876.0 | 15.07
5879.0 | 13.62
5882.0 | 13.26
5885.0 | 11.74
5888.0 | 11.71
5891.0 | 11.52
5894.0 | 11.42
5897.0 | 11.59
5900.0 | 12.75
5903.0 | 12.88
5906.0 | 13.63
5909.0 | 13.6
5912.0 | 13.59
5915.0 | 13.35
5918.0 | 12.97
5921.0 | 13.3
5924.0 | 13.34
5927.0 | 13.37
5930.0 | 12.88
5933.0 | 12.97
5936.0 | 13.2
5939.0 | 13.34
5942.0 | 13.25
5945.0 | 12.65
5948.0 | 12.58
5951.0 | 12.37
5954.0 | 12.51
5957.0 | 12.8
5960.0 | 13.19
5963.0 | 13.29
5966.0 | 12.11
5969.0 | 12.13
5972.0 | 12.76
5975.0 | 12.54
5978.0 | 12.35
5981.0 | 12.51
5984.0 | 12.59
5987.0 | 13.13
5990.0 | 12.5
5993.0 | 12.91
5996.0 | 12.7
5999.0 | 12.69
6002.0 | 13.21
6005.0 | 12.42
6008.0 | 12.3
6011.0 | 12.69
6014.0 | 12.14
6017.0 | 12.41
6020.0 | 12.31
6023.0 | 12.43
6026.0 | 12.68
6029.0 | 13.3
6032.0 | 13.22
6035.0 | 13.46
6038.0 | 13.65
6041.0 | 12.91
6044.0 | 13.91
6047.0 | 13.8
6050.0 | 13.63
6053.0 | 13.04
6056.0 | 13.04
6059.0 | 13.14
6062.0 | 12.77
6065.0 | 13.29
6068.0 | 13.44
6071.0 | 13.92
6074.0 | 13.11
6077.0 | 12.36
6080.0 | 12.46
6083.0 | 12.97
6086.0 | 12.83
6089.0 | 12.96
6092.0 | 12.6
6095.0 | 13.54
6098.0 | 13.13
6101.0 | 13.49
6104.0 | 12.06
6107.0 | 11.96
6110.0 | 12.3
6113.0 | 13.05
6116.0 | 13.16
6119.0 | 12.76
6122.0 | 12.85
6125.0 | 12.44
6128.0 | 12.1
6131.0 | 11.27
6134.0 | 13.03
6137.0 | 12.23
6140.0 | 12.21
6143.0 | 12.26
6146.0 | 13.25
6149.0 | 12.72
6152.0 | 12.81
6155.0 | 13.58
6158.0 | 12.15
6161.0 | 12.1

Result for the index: 0.040 mag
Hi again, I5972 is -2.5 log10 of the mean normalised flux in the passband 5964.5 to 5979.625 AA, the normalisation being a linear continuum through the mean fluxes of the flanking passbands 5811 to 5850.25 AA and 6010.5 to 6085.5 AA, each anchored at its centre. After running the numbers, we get 0.07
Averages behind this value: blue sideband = 13.4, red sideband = 13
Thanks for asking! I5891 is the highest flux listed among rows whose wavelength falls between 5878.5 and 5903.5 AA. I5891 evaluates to 13.62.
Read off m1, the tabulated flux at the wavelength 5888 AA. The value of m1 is 11.71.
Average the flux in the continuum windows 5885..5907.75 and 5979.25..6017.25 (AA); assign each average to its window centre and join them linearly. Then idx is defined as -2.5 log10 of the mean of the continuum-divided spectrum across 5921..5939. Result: -0.07 mag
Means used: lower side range 12.2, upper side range 12.6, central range 13.2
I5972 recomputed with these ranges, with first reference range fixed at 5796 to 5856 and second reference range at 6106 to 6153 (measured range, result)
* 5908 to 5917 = -0.02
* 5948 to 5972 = 0.03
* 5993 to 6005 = 0.01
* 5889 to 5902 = 0.12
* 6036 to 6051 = -0.06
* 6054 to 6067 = -0.03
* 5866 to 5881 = -0.02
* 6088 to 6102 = -0.04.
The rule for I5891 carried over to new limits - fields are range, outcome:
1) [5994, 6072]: 13.92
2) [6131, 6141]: 13.03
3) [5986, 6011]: 13.21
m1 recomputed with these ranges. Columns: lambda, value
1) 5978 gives 12.35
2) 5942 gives 13.25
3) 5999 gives 12.69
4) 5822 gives 13.4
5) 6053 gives 13.04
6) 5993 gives 12.91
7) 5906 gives 13.63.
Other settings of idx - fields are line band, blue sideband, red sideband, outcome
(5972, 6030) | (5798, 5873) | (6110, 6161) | 0.03 mag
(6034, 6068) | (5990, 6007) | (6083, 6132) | -0.05 mag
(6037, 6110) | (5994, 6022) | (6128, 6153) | -0.05 mag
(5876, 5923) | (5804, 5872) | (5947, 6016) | 0.02 mag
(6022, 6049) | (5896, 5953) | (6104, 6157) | -0.04 mag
